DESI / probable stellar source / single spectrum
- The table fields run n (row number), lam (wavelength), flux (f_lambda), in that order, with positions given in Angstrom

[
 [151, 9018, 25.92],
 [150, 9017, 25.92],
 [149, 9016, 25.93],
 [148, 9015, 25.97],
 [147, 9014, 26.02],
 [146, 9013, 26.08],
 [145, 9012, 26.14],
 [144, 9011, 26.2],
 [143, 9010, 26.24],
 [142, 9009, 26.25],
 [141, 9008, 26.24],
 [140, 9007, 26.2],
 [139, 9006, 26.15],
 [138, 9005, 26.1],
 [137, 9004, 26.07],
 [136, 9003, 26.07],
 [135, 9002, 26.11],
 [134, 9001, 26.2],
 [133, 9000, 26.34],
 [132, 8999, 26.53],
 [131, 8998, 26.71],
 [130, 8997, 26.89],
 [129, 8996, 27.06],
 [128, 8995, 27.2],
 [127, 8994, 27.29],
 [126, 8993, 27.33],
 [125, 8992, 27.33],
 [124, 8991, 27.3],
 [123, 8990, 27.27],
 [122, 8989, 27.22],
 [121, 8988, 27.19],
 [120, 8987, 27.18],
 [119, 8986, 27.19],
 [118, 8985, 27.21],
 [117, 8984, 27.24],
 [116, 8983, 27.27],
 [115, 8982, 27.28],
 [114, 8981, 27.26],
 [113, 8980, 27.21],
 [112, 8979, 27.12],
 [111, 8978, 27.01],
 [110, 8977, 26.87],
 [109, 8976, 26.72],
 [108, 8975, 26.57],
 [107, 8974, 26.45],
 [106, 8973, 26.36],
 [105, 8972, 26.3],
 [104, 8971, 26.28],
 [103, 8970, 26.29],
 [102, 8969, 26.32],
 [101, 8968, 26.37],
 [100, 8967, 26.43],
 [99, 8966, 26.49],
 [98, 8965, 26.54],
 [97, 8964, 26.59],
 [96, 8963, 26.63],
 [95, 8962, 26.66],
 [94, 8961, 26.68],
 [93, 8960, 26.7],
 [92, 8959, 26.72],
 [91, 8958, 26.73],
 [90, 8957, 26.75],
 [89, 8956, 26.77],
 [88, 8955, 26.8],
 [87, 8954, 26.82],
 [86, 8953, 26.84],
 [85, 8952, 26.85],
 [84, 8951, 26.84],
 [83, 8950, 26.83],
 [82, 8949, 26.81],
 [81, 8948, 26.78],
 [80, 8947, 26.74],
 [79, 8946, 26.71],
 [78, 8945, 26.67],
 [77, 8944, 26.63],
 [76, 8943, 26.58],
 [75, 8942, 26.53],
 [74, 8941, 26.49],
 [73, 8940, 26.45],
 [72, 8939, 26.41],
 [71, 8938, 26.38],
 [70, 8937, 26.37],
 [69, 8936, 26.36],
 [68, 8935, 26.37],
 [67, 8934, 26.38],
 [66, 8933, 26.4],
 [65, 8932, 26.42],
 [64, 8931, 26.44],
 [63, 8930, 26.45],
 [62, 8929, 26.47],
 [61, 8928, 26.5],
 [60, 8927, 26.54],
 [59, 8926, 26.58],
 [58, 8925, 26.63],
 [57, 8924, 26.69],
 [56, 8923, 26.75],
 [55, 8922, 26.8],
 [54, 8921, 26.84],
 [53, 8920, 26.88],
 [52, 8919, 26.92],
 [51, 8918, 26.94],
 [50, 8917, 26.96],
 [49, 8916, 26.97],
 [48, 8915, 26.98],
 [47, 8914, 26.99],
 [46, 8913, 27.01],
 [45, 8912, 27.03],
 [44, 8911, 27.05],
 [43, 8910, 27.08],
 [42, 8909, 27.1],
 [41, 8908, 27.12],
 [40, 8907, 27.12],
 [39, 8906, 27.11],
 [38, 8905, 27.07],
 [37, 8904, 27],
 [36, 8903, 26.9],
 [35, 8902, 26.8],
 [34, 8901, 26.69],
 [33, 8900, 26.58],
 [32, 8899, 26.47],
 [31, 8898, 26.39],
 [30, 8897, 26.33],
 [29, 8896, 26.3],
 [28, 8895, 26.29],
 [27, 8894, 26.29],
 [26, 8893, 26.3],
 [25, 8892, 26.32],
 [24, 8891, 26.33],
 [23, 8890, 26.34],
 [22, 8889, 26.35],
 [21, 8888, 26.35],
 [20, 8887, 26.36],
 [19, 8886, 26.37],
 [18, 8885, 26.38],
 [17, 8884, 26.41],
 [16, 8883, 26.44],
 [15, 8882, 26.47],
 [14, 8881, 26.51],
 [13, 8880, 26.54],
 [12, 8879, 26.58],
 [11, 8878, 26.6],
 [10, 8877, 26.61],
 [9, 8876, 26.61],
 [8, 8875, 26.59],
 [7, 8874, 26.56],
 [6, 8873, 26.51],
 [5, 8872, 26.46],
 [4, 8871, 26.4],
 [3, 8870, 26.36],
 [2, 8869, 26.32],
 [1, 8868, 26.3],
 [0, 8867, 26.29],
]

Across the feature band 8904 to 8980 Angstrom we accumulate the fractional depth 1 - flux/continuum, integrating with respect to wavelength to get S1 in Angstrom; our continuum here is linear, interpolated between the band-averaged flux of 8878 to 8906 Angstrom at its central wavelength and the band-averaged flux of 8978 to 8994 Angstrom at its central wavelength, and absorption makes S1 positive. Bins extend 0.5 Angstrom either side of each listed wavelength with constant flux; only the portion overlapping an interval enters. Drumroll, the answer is 0.54 Angstrom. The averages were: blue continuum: 26.5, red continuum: 27.2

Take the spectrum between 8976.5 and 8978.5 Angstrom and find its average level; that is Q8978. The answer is 26.9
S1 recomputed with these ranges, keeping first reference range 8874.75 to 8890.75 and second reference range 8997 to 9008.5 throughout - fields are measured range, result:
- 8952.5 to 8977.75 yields -0.2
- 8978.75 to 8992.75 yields -0.5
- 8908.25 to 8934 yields -0.4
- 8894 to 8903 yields 0.0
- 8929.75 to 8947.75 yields -0.1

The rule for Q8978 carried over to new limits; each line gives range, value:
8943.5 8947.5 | 26.7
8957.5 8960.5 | 26.7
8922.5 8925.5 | 26.7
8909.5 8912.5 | 27.1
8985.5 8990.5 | 27.2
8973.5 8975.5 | 26.5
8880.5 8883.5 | 26.5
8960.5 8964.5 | 26.6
